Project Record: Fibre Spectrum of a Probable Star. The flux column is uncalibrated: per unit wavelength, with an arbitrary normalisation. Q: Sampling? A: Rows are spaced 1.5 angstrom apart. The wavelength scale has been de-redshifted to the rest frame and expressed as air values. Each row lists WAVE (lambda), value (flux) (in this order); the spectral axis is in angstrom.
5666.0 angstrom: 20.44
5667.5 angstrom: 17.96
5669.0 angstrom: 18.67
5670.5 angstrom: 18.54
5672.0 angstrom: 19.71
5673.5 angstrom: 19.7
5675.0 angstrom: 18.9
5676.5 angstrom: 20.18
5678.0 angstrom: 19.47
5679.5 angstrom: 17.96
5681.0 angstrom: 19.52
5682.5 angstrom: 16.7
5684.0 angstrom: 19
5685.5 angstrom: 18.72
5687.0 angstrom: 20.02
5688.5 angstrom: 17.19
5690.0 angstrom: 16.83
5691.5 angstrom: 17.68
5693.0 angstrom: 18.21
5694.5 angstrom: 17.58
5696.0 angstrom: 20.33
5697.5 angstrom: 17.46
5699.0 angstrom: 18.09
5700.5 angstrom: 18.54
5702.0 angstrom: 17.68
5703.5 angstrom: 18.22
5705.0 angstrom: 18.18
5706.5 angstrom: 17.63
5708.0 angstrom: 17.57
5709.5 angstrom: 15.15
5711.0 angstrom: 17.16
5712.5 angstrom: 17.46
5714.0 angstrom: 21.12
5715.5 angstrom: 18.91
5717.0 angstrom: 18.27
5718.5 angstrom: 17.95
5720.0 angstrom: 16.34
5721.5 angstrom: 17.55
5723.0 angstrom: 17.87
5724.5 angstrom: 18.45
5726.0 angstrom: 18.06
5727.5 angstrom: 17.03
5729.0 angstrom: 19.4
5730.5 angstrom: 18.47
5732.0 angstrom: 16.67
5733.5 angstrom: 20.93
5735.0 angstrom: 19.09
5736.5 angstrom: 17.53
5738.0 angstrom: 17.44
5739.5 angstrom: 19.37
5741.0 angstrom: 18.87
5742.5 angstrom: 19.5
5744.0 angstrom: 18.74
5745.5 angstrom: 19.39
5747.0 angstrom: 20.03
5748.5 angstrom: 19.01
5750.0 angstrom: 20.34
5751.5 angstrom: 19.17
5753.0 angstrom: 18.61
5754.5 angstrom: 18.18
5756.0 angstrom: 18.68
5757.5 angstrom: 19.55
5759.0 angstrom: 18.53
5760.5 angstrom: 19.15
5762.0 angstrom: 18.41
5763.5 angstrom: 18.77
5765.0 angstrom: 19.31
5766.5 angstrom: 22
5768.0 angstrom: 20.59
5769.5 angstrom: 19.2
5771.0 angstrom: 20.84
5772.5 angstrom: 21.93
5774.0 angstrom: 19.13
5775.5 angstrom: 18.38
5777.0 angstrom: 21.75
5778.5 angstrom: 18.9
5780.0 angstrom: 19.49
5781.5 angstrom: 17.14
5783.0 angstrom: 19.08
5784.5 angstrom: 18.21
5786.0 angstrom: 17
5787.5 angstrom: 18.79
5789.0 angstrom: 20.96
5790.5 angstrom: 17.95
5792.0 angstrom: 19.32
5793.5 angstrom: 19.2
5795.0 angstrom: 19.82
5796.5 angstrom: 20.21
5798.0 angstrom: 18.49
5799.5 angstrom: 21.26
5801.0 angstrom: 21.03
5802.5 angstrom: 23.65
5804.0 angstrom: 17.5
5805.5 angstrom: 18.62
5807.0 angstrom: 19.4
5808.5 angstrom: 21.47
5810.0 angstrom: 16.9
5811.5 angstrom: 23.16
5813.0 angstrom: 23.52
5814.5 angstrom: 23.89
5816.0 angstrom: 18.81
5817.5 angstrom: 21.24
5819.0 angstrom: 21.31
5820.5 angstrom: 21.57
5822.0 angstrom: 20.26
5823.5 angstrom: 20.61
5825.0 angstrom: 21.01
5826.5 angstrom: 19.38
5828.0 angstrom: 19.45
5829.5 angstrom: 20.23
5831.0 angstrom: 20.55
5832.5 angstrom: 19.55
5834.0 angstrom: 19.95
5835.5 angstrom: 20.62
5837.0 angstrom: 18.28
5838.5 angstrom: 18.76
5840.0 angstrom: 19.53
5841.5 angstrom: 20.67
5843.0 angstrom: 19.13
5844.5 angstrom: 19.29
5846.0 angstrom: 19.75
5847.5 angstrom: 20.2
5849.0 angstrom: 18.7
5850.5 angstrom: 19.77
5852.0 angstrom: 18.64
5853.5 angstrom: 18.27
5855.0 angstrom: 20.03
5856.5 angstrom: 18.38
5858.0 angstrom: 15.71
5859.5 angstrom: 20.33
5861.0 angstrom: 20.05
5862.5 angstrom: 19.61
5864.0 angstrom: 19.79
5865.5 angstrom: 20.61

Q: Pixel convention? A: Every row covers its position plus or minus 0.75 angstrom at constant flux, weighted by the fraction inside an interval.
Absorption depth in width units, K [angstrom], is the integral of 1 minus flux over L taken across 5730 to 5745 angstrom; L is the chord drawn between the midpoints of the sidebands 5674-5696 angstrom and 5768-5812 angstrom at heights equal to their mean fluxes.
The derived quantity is 0.30 angstrom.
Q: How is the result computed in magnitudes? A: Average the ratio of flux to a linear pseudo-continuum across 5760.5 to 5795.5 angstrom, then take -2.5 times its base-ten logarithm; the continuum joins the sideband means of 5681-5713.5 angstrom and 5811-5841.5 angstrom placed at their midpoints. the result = 0.01 mag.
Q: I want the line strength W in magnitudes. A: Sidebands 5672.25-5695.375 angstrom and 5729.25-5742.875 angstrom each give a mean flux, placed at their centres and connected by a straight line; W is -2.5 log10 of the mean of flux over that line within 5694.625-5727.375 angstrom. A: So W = 0.04 mag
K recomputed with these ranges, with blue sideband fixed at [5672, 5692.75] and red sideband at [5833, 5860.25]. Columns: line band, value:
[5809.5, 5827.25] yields -1.77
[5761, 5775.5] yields -0.75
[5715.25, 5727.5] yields 0.62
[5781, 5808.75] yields -0.54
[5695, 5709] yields 0.44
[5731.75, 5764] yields -0.12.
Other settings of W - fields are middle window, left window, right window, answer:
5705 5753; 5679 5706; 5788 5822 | 0.03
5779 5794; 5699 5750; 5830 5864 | 0.01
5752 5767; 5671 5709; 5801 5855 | 0.01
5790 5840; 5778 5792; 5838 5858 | -0.07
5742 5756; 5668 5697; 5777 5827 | 0.01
